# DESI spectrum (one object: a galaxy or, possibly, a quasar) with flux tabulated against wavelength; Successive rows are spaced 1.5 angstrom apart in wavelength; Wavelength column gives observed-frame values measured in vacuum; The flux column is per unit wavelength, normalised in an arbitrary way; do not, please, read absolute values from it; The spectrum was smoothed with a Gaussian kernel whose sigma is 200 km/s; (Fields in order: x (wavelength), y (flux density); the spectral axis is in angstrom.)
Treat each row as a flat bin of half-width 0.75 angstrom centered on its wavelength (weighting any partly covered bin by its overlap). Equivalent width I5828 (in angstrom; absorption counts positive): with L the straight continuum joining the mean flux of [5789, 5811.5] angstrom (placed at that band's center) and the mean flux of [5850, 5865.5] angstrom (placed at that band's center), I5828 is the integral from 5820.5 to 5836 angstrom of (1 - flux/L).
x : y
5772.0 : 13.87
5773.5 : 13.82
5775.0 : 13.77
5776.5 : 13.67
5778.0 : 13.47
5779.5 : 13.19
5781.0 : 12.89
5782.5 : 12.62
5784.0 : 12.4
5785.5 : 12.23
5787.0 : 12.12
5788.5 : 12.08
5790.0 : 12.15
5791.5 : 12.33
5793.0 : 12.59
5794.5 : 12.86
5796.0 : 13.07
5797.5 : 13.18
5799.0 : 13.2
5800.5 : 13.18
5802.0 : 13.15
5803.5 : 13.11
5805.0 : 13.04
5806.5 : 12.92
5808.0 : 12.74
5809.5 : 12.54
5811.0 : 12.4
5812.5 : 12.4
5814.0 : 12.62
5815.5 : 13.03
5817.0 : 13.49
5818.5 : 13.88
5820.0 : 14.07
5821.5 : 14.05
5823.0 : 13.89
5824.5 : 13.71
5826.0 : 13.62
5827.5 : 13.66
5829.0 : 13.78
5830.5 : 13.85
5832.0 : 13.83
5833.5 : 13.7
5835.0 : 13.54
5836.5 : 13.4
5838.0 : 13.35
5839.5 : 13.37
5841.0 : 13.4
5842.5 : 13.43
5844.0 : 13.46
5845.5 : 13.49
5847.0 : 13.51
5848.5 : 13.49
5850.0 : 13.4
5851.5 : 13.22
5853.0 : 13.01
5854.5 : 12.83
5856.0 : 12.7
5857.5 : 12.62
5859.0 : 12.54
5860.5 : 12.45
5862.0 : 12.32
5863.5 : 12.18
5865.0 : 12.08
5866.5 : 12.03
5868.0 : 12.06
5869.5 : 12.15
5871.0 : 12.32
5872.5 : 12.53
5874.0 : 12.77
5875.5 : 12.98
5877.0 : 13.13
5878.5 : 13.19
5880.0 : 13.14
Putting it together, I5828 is -1.2 angstrom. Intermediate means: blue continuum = 12.8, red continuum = 12.6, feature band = 13.8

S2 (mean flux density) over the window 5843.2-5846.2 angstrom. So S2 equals 13.5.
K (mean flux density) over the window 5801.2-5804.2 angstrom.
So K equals 13.1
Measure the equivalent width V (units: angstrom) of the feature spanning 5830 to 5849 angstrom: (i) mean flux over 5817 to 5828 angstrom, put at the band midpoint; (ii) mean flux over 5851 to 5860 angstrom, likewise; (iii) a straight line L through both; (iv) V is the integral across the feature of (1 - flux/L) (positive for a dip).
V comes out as -0.33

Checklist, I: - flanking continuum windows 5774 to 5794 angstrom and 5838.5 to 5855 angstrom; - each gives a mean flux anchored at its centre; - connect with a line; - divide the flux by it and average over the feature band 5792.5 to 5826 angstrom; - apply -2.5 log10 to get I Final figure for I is -0.01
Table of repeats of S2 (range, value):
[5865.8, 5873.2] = 12.2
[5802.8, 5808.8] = 12.9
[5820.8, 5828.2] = 13.8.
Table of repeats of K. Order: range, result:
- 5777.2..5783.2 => 13.1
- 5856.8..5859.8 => 12.6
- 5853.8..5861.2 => 12.6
